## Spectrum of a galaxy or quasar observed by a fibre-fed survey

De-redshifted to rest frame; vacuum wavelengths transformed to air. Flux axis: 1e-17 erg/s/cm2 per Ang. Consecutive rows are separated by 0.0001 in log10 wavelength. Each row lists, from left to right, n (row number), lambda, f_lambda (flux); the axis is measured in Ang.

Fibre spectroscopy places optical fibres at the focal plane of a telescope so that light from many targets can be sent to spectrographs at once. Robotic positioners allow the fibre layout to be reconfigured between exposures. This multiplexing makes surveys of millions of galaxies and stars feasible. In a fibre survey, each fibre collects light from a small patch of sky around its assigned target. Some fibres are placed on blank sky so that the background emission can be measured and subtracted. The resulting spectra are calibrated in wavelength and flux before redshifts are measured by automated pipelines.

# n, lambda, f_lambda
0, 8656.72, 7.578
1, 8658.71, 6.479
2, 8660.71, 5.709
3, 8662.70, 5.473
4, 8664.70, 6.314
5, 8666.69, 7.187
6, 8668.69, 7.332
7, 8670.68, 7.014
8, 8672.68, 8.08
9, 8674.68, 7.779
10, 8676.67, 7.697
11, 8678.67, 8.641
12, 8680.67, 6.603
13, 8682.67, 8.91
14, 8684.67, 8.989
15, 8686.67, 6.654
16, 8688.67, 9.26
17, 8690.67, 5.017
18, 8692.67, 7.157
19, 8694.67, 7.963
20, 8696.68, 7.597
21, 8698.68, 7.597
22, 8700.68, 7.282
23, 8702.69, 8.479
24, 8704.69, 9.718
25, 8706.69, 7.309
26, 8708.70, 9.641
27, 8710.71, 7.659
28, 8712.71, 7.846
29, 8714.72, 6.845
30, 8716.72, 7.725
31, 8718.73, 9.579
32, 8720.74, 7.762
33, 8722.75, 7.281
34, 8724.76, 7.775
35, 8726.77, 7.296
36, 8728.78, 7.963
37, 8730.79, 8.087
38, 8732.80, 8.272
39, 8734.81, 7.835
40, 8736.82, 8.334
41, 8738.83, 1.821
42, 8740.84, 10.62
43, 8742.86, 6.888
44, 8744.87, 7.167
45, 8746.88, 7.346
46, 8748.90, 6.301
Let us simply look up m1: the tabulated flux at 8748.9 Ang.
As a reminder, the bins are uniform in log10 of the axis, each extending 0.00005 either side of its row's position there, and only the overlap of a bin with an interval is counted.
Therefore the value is 6.301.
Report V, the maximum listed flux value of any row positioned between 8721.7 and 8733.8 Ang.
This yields 8.272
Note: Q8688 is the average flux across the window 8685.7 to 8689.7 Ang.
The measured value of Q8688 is 7.95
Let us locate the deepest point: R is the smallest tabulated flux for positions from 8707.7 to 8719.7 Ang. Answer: 6.845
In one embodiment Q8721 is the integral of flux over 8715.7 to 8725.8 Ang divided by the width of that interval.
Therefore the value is 8.02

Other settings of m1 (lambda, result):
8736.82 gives 8.334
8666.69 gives 7.187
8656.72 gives 7.578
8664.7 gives 6.314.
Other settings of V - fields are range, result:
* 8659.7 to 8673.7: 8.08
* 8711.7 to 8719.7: 9.579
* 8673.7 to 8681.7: 8.641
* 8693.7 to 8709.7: 9.718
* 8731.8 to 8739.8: 8.334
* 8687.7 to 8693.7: 9.26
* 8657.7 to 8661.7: 6.479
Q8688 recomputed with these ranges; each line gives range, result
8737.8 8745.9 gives 6.64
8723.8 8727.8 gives 7.53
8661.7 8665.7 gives 5.9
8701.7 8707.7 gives 8.51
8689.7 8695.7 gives 6.72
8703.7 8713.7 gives 8.43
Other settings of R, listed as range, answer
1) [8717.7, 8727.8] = 7.281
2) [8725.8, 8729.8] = 7.296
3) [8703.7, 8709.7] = 7.309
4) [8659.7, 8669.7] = 5.473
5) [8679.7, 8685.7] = 6.603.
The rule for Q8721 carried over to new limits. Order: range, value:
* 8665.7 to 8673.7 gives 7.4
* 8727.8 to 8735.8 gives 8.04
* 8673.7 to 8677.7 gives 7.76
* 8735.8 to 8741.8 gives 6.91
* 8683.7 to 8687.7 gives 7.82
